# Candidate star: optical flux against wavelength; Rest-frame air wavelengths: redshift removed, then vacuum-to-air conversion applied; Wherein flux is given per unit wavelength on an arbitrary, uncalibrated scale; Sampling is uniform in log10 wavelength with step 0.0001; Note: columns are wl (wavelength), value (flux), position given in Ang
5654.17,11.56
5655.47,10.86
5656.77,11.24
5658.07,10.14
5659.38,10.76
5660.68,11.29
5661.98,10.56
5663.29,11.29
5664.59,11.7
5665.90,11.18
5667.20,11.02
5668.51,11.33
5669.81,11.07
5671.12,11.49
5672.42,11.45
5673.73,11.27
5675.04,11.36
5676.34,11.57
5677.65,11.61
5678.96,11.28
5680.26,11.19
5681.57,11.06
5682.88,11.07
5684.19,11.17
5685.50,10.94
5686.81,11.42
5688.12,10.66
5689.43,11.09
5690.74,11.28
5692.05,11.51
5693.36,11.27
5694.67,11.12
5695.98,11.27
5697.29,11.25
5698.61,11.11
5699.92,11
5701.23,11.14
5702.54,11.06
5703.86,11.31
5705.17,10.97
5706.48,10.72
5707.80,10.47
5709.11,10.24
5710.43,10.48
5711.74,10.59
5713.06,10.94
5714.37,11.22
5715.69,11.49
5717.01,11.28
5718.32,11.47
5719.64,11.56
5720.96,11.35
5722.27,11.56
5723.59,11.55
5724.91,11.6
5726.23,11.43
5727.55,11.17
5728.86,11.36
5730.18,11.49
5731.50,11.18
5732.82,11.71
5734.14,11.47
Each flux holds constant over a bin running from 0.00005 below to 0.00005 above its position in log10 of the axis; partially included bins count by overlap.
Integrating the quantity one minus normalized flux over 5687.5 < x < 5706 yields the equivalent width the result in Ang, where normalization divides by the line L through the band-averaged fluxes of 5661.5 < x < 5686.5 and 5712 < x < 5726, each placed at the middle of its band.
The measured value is 0.3 Ang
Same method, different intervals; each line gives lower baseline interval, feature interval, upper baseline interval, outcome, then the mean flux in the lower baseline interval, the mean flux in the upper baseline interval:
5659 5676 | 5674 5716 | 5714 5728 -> 0.90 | 11.2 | 11.4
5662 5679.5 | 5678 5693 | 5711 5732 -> 0.21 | 11.3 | 11.3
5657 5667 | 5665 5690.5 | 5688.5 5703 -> -0.32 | 11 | 11.2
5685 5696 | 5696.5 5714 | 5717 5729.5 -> 0.65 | 11.2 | 11.4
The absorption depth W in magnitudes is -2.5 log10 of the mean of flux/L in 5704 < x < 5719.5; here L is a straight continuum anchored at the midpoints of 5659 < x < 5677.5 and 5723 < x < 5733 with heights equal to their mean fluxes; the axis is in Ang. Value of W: 0.043 mag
